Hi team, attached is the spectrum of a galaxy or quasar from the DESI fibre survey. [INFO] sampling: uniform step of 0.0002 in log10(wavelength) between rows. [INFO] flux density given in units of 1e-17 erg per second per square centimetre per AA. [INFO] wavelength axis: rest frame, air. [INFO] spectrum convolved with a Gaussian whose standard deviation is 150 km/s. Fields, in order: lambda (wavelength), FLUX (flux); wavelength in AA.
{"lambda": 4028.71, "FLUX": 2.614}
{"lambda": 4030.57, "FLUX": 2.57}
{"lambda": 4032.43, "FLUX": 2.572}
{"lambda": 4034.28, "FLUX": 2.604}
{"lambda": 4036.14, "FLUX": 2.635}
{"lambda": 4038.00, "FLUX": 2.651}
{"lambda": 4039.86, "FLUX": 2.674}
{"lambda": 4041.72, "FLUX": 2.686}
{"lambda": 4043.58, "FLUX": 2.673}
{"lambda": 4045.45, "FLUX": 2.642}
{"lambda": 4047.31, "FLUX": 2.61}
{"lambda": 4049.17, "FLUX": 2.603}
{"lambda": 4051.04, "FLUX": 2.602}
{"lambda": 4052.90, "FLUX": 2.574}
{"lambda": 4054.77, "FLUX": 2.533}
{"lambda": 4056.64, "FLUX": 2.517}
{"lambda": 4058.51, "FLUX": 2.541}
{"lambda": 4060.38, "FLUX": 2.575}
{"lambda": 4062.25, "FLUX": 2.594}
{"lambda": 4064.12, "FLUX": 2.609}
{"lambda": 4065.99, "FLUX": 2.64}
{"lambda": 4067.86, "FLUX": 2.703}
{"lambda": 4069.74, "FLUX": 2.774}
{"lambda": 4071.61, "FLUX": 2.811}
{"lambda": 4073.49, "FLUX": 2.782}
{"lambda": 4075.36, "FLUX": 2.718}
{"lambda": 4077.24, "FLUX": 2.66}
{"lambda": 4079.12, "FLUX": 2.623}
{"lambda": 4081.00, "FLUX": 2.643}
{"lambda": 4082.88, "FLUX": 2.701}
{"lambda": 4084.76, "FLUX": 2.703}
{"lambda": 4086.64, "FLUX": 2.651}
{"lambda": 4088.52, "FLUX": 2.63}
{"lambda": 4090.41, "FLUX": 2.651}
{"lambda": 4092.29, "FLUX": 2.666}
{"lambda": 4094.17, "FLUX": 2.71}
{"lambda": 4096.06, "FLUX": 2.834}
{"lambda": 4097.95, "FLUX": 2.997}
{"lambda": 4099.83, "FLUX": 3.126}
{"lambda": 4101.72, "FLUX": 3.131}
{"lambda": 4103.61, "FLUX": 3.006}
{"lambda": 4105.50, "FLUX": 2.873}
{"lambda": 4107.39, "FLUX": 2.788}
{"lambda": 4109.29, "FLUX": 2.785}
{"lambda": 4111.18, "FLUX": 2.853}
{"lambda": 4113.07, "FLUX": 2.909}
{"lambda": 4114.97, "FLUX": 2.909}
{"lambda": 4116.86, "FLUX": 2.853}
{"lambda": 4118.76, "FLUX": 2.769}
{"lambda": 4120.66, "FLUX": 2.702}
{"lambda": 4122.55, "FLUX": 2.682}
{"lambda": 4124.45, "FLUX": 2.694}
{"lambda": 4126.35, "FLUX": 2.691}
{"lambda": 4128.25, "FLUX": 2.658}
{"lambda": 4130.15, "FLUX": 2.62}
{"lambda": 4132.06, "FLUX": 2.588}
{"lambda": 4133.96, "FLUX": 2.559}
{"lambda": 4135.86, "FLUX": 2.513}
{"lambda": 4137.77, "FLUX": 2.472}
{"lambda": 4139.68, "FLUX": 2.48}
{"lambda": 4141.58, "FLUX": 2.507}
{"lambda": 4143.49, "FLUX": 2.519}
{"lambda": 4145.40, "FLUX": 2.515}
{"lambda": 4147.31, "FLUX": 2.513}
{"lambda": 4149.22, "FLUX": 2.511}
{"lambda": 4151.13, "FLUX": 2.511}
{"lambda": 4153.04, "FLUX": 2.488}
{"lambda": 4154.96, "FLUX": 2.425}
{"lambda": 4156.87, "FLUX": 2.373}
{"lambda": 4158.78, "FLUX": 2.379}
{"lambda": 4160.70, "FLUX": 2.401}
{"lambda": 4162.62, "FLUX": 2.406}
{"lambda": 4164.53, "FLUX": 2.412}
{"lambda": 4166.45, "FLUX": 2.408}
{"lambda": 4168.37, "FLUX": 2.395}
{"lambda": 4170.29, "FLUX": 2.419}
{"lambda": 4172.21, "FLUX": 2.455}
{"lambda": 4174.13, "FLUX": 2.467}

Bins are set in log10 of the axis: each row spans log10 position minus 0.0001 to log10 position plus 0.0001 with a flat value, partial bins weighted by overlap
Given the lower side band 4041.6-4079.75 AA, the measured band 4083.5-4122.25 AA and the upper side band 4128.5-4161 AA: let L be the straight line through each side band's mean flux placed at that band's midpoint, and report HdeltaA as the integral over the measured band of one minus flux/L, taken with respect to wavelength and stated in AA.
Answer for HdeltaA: -3.9 AA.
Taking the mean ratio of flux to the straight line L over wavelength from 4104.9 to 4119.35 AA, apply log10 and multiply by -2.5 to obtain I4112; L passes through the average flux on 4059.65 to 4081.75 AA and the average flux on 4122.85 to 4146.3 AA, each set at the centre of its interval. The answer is -0.09 mag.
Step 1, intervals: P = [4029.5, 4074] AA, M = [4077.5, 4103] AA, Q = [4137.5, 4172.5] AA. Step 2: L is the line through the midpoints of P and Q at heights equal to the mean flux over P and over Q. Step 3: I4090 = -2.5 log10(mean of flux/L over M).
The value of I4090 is -0.09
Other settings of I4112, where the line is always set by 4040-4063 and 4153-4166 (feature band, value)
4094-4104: -0.19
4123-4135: -0.07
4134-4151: -0.03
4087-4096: -0.06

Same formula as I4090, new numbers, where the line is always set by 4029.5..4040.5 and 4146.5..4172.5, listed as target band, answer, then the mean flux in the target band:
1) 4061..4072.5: -0.048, 2.69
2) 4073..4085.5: -0.056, 2.69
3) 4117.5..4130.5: -0.088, 2.7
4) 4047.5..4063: 0.007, 2.57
